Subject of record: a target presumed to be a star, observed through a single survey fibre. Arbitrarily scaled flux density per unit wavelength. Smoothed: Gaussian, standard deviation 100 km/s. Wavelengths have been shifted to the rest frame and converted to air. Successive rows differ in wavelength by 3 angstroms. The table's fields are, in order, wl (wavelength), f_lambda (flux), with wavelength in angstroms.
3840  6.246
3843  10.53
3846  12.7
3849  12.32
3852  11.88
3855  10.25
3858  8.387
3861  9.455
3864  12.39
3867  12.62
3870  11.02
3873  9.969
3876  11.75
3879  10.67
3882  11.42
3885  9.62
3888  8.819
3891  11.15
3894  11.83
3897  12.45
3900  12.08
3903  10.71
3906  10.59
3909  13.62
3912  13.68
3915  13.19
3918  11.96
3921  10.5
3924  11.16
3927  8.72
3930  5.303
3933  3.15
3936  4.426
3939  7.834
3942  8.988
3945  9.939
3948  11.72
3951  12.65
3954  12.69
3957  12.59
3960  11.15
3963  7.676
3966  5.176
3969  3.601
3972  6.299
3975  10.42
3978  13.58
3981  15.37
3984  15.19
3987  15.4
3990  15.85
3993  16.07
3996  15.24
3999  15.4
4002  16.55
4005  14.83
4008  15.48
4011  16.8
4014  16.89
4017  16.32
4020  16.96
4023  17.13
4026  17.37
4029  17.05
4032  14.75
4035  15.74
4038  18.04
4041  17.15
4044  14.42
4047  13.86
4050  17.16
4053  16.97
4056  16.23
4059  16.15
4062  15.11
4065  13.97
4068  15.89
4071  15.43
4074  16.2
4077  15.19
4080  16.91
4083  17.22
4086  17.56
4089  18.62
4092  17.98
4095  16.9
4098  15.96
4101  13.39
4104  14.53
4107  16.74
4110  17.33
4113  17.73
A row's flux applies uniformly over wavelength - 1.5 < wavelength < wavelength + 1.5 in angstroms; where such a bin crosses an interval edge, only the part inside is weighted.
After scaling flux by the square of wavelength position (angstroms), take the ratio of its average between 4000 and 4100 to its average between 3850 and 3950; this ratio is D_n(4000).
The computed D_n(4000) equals 1.70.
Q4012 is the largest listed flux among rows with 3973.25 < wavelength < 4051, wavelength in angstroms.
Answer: 18.04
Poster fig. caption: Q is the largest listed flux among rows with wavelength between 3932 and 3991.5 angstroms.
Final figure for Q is 15.85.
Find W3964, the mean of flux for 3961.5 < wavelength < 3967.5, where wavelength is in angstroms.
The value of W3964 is 6.43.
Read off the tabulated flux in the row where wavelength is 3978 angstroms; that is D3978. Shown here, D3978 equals 13.58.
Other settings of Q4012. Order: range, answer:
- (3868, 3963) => 13.68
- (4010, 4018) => 16.89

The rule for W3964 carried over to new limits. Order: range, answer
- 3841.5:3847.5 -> 11.6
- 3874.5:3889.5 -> 10.5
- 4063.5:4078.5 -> 15.3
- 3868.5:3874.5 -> 10.5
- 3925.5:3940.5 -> 5.89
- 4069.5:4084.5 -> 16.2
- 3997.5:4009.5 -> 15.6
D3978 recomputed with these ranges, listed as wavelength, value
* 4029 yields 17.05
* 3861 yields 9.455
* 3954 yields 12.69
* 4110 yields 17.33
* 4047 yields 13.86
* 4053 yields 16.97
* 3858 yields 8.387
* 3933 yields 3.15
